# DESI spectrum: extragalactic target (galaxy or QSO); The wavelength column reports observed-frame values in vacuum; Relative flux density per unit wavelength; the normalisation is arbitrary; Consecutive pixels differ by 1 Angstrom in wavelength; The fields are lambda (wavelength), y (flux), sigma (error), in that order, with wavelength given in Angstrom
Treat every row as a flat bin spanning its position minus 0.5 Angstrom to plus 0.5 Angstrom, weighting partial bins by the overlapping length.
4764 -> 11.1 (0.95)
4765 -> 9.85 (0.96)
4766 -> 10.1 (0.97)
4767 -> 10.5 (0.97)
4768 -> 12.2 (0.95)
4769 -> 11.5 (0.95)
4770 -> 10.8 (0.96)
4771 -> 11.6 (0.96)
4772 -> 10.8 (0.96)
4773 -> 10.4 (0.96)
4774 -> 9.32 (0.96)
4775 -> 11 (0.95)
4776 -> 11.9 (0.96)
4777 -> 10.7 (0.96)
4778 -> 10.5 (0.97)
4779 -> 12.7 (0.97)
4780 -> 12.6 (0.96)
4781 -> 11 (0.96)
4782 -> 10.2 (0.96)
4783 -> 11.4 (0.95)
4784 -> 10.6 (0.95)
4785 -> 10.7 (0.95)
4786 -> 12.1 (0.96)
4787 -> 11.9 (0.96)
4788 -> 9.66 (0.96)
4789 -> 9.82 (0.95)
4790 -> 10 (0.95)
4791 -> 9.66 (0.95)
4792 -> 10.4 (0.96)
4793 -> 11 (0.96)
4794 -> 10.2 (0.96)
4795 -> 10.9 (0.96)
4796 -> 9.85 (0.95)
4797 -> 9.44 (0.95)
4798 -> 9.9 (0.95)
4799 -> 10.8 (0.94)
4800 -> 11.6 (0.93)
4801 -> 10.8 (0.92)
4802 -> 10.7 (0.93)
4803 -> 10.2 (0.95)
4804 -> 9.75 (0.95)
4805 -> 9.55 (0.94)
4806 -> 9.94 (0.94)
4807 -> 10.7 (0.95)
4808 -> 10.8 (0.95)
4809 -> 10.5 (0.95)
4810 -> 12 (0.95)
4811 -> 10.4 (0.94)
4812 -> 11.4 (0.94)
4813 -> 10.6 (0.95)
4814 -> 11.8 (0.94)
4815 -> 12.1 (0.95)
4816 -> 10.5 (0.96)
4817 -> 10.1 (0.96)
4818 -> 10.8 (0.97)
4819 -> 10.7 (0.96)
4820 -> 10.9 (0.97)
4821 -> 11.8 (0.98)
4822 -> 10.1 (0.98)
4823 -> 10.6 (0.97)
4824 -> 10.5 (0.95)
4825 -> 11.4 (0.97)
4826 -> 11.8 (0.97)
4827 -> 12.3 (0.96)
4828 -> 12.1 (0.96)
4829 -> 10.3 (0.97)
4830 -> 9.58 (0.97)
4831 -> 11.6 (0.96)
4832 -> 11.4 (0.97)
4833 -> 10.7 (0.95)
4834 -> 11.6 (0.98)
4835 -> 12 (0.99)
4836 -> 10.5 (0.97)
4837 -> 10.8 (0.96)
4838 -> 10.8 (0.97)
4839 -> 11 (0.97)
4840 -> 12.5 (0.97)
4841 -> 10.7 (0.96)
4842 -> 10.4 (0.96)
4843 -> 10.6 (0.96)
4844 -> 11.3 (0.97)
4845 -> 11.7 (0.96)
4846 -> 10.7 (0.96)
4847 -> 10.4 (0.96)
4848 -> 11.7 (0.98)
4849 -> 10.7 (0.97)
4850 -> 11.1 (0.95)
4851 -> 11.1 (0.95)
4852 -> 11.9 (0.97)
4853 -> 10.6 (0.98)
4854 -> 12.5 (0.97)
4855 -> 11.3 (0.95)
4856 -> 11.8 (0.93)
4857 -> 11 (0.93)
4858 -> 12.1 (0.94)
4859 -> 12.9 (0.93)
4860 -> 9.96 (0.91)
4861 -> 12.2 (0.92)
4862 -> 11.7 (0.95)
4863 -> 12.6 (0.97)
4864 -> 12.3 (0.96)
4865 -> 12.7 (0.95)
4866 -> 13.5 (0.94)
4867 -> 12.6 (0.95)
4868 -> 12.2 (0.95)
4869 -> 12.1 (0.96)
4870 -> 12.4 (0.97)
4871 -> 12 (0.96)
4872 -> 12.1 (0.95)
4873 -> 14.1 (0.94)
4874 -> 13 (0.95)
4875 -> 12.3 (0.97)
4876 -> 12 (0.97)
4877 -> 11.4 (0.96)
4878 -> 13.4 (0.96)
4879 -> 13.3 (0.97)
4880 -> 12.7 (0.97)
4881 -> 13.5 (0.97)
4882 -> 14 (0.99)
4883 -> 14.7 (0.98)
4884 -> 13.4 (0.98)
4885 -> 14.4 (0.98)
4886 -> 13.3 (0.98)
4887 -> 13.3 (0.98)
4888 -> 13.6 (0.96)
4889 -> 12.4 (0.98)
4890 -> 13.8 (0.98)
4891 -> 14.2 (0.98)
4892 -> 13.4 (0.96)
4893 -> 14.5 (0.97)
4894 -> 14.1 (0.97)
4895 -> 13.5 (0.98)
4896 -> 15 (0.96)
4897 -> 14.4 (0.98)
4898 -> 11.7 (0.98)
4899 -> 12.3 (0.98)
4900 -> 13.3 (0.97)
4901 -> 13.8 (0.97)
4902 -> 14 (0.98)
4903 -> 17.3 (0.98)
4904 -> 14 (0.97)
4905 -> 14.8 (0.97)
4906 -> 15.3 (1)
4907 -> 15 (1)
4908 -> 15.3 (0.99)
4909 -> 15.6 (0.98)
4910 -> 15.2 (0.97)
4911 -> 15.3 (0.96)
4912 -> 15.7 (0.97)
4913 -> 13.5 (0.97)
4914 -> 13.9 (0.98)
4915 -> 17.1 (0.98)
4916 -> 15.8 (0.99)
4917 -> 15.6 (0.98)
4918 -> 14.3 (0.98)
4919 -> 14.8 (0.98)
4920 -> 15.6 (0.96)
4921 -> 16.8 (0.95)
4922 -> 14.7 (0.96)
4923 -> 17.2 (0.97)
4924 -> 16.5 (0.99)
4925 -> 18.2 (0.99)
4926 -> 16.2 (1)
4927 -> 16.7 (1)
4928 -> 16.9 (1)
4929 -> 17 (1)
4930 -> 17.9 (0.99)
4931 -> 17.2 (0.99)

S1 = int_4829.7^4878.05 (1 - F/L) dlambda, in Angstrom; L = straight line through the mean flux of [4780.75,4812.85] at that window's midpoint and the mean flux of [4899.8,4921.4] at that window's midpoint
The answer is 4.46 Angstrom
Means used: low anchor 10.6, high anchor 15.1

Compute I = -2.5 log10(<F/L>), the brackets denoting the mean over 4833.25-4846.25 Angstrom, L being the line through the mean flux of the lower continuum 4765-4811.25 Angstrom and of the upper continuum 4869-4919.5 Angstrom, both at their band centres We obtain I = 0.11 mag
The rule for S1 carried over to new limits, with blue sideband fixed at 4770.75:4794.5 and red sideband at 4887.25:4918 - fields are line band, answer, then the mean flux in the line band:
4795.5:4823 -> 2.31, 10.7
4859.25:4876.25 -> 1.32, 12.4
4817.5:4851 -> 3.55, 11.1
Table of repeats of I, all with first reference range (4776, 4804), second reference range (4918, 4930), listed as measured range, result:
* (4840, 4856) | 0.178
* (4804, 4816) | 0.072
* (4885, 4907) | 0.095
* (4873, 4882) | 0.125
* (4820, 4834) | 0.110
